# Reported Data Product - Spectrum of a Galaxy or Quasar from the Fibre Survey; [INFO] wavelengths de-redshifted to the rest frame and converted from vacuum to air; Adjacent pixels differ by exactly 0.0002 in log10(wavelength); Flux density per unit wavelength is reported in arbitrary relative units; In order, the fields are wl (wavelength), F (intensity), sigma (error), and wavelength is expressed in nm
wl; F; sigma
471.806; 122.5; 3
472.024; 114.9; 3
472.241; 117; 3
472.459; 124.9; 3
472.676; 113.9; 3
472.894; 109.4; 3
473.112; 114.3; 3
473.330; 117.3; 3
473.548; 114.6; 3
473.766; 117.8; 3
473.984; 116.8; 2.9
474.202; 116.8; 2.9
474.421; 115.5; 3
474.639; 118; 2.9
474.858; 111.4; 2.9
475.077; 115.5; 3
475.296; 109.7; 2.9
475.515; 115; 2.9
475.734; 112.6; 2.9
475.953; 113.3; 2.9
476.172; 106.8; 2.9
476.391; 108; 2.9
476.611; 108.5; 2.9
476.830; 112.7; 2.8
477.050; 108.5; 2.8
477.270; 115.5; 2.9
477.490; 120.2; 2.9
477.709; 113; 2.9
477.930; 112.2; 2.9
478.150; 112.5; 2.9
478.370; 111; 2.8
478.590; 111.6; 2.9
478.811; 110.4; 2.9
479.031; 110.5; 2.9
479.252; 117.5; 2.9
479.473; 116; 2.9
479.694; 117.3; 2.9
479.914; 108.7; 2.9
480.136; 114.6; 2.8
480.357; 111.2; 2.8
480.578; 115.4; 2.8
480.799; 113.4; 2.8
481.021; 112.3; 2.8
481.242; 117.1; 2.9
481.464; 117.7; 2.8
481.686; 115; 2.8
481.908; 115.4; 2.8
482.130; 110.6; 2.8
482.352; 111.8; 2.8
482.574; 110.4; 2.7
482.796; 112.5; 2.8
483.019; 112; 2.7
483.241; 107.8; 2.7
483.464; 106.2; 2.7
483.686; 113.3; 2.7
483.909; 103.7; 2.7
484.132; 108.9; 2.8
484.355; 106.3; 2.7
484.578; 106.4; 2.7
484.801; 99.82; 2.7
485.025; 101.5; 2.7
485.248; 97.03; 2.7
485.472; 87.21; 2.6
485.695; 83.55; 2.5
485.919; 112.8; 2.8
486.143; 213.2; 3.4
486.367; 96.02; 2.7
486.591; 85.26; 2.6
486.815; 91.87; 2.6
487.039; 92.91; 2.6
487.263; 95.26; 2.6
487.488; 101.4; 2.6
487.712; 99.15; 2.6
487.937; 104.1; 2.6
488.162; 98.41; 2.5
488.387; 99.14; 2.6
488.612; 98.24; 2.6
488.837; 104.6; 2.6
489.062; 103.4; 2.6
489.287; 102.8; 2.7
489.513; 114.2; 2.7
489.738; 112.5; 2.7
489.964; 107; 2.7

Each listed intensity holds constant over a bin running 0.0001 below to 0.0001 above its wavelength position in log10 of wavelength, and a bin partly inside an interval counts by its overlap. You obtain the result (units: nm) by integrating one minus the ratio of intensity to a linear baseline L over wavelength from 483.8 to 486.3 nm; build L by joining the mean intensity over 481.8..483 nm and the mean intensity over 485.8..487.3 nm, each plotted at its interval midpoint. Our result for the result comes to 0.05 nm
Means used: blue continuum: 112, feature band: 111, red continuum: 113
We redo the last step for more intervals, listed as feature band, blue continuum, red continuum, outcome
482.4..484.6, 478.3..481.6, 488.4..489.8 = 0.03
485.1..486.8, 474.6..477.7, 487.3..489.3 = -0.10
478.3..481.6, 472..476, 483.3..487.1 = -0.09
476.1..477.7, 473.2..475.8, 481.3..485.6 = 0.02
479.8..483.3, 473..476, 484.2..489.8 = -0.13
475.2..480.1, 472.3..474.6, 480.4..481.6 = 0.13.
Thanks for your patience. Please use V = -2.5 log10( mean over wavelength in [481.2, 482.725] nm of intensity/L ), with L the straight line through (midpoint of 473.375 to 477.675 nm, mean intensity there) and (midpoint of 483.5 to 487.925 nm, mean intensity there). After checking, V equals -0.05 mag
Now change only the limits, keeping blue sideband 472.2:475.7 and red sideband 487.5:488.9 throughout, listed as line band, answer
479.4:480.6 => -0.05 mag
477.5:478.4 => -0.02 mag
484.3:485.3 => 0.02 mag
